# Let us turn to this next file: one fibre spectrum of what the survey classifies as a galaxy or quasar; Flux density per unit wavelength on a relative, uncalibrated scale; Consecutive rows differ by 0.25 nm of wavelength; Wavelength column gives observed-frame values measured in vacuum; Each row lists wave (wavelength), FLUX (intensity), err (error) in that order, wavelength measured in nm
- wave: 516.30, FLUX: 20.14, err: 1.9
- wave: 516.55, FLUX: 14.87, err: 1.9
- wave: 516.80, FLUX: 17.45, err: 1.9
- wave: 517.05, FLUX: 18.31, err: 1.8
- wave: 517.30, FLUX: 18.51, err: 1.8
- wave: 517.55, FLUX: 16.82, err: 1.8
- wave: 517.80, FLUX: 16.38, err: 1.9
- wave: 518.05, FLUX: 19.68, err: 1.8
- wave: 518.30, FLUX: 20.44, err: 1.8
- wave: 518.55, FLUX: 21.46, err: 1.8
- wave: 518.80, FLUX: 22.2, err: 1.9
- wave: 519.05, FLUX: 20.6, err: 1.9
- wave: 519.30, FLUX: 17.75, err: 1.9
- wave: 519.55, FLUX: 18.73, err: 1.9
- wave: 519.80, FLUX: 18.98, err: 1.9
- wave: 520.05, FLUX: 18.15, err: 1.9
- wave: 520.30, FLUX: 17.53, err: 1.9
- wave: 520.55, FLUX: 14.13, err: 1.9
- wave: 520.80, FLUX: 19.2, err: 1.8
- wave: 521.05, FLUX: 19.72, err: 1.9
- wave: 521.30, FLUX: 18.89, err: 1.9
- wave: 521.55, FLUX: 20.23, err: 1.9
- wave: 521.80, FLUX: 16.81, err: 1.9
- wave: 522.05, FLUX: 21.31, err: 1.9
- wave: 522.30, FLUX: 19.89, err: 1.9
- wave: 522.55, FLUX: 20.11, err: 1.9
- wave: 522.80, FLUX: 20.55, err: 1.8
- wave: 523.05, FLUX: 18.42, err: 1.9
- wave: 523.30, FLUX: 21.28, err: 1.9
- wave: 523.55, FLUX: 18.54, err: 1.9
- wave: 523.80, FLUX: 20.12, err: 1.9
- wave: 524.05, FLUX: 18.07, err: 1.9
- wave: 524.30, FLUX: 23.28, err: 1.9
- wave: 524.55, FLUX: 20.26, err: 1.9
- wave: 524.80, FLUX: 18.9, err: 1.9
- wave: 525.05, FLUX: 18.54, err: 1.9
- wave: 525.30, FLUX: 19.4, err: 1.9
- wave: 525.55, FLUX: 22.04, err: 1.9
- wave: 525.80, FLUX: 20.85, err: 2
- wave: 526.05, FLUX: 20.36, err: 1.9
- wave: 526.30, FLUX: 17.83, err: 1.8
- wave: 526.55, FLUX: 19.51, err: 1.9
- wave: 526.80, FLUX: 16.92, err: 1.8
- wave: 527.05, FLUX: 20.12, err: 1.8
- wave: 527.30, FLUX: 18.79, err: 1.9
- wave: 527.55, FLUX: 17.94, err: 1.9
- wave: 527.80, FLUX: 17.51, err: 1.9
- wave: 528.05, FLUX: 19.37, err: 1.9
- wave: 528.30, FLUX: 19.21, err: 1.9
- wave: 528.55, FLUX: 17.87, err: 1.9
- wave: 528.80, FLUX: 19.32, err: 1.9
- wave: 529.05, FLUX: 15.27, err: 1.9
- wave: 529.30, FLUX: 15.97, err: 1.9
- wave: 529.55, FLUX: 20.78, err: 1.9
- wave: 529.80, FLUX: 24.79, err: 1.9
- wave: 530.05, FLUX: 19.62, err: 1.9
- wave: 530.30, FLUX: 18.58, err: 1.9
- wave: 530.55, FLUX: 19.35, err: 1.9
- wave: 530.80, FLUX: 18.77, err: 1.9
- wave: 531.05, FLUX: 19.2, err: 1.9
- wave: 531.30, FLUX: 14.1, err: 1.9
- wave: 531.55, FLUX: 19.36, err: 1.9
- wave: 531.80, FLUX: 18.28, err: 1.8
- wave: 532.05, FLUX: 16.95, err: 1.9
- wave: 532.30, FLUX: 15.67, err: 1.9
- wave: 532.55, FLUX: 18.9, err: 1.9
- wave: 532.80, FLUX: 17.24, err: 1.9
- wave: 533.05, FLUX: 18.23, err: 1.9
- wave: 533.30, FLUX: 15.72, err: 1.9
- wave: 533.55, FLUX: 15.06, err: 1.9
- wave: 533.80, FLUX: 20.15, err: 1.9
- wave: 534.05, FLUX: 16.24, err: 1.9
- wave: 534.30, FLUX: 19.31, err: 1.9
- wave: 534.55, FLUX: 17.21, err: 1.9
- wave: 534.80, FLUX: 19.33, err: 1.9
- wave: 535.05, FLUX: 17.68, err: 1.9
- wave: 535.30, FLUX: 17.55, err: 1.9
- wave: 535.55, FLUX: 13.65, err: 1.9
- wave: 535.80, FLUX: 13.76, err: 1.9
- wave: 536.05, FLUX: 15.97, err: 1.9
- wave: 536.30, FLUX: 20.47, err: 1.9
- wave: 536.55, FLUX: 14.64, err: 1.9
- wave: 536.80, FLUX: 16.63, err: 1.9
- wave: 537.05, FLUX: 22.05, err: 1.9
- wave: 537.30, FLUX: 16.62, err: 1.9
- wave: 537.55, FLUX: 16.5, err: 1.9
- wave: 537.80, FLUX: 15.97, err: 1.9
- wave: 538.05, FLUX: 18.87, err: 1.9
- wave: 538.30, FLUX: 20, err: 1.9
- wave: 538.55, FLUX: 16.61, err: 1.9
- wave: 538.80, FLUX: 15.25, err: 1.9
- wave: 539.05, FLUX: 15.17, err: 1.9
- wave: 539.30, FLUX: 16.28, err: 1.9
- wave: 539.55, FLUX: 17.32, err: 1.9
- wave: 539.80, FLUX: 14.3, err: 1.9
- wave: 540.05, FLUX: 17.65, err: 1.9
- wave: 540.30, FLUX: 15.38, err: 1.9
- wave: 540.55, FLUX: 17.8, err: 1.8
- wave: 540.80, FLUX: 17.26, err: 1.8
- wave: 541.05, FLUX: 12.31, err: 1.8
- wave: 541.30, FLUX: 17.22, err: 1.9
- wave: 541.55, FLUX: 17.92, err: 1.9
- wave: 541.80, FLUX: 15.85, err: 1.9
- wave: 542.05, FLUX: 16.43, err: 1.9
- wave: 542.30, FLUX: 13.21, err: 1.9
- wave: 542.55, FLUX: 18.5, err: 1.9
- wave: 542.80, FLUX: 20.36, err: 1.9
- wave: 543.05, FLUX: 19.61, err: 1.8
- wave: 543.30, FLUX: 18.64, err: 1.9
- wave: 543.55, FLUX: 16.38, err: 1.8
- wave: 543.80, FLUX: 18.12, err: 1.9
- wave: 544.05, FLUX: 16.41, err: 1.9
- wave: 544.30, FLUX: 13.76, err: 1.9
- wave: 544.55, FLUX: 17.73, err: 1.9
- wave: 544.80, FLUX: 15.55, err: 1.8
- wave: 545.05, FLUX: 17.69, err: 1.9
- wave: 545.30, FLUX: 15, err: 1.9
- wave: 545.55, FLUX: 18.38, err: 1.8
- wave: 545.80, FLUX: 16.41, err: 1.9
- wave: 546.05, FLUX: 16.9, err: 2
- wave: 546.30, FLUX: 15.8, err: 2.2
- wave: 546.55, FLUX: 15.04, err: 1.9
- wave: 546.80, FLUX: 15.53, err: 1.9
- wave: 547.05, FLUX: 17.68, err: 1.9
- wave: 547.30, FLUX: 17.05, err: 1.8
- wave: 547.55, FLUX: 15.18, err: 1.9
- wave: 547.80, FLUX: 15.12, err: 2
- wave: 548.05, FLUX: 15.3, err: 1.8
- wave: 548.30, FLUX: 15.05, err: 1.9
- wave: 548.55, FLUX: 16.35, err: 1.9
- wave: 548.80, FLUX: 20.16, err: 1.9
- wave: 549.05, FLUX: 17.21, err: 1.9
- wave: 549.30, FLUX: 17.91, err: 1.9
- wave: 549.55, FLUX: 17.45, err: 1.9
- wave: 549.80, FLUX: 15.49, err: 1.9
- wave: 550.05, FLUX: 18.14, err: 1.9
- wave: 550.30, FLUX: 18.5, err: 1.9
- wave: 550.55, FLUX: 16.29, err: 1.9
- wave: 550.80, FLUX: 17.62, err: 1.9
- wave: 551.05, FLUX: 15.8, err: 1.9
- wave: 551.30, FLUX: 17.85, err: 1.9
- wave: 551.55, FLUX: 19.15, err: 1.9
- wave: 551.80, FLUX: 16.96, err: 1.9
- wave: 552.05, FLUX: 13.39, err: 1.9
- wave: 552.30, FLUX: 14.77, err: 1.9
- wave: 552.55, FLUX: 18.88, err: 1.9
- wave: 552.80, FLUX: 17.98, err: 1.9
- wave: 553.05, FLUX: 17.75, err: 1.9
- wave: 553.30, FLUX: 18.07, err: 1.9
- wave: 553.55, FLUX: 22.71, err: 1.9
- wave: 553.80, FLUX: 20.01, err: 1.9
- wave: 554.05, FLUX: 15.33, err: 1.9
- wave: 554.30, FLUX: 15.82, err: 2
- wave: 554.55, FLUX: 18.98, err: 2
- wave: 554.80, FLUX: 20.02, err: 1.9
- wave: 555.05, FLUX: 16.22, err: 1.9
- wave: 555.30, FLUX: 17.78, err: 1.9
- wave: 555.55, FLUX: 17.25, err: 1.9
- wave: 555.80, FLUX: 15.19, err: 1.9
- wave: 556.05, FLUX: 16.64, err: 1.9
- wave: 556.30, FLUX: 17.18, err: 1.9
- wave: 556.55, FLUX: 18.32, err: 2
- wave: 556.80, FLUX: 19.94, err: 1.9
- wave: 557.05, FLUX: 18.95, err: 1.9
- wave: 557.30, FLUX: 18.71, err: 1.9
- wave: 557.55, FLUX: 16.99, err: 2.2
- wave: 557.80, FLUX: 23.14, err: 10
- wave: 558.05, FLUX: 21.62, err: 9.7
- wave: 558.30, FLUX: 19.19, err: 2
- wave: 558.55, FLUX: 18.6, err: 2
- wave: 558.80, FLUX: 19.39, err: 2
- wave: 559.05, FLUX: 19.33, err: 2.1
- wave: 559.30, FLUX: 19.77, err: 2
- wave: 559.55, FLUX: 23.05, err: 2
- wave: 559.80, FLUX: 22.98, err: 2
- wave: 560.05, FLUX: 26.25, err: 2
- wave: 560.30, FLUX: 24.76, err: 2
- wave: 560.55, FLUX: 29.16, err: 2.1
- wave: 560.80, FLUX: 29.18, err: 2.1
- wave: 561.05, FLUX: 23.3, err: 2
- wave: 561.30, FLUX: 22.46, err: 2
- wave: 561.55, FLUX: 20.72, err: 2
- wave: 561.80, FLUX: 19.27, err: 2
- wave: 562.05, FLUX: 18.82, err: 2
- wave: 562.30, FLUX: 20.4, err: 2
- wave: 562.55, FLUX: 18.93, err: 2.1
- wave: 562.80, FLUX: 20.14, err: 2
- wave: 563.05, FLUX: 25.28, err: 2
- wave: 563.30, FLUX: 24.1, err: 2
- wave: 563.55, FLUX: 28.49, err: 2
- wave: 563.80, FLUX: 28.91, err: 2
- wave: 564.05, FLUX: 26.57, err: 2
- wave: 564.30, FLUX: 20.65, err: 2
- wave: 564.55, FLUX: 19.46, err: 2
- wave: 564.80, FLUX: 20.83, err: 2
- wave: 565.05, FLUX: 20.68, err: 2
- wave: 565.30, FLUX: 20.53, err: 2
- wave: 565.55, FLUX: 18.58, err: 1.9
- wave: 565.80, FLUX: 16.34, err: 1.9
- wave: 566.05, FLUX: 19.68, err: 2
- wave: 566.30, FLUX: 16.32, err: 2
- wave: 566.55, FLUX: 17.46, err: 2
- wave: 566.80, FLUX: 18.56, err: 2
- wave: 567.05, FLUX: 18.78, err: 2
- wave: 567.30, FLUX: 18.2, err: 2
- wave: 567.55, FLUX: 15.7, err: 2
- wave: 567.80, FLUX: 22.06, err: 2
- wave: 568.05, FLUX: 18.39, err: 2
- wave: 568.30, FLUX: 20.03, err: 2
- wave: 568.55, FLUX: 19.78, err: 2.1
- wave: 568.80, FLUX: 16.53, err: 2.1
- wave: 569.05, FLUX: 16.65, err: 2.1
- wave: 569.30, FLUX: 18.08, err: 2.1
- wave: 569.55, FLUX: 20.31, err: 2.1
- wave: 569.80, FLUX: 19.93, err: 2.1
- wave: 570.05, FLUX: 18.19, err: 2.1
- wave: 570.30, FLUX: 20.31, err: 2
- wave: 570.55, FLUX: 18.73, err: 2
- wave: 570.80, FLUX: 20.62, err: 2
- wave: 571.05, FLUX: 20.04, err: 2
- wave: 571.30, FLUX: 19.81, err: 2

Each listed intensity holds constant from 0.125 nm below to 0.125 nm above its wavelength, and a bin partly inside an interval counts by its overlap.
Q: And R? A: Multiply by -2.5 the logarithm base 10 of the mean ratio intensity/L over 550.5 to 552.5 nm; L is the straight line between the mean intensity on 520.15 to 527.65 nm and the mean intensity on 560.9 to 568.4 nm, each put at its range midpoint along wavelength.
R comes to 0.22 mag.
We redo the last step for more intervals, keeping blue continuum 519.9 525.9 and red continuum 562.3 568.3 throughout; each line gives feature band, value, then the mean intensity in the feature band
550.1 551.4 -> 0.172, 17.3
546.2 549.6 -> 0.218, 16.5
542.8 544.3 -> 0.133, 17.7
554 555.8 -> 0.176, 17.3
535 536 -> 0.262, 15.5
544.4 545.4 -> 0.214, 16.5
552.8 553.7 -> 0.053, 19.3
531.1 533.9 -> 0.142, 17.3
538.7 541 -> 0.227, 16.1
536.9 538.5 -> 0.092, 18.2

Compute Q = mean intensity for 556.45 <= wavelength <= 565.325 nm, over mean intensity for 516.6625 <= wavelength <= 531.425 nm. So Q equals 1.2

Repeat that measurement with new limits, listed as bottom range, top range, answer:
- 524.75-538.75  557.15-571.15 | 1.14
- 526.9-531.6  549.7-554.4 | 0.93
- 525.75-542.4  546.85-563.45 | 1.09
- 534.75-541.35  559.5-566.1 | 1.35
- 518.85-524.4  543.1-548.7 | 0.85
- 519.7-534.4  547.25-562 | 1.00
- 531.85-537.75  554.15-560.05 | 1.11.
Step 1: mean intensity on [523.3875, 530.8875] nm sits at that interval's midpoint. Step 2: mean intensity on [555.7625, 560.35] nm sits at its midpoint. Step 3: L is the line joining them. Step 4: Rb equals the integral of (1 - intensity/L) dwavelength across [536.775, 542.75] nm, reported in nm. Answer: 0.86 nm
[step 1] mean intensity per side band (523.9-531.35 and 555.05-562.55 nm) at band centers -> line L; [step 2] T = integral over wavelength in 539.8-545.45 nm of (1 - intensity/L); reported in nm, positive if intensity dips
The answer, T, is 0.88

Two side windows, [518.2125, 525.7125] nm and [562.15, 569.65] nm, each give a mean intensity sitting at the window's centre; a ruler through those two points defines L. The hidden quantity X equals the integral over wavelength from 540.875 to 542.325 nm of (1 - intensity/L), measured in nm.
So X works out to 0.30 nm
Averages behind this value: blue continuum 19.5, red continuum 20.2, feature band 15.7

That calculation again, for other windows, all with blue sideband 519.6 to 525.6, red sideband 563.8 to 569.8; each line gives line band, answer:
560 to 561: -0.40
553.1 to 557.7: 0.31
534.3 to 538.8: 0.48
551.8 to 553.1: 0.19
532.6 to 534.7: 0.20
